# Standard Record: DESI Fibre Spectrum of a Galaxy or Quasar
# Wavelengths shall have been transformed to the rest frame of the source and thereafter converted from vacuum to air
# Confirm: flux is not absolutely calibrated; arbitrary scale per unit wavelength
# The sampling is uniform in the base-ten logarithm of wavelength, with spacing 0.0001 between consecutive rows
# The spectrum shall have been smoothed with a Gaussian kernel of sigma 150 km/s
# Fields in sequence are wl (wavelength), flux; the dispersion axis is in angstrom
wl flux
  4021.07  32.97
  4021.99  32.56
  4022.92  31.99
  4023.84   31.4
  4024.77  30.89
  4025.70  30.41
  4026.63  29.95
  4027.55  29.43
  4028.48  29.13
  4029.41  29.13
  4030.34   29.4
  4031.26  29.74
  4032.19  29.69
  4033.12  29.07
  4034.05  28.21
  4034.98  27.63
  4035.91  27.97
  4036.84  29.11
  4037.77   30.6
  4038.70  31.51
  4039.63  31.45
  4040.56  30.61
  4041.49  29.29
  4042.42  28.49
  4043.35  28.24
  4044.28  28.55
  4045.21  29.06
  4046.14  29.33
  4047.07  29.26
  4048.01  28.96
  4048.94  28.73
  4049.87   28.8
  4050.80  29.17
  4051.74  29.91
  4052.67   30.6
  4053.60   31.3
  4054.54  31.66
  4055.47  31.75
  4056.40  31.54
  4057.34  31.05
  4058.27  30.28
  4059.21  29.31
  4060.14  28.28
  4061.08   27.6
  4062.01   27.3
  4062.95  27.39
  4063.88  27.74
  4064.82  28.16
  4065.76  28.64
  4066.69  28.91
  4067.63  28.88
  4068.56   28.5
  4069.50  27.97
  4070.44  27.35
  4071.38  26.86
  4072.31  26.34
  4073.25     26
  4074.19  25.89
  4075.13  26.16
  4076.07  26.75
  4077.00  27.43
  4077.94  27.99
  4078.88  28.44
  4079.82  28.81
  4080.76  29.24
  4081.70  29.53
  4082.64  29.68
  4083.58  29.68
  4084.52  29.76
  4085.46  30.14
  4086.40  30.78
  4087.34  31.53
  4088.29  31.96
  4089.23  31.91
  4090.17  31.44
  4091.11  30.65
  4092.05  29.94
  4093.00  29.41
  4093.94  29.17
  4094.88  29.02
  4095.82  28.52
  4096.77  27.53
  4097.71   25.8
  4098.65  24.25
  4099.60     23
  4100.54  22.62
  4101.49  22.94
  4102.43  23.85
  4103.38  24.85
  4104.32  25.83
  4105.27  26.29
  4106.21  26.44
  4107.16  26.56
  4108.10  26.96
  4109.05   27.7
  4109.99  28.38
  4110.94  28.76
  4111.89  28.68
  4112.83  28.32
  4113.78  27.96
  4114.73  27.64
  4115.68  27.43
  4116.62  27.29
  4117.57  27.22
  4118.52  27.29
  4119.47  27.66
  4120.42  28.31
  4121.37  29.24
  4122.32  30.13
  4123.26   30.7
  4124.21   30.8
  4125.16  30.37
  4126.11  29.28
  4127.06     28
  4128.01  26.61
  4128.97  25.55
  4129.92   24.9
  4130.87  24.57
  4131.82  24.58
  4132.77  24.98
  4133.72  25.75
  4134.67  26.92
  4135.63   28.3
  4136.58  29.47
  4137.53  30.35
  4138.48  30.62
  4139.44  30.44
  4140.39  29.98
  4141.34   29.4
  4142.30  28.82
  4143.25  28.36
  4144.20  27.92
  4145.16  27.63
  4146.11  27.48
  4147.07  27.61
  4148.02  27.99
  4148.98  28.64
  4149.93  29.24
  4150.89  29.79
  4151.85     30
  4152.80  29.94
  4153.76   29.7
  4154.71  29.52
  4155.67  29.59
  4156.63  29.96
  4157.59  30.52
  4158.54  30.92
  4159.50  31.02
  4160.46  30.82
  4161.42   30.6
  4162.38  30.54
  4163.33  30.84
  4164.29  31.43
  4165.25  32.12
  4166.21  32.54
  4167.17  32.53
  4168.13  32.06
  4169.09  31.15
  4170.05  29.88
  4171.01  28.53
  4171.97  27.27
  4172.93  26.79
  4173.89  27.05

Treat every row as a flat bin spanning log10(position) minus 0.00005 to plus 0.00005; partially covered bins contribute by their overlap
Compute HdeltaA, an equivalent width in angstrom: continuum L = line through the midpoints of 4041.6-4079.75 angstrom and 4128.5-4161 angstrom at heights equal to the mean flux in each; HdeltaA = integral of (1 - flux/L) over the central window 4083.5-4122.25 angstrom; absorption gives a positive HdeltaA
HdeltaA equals 1.0 angstrom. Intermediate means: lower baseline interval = 28.6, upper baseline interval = 28.6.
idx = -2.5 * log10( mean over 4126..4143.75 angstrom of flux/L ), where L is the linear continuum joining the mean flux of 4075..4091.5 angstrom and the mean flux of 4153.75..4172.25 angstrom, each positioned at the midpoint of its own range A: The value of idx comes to 0.10 mag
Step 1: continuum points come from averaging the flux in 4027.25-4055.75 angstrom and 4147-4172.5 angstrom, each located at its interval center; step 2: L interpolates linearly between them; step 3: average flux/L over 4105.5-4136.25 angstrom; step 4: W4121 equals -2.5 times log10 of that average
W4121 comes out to 0.09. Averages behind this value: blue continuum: 29.5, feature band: 27.6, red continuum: 30.2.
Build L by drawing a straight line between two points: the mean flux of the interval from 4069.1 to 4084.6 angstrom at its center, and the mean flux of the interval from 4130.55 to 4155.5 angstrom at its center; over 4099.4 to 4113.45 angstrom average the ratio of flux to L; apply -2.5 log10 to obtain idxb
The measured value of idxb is 0.08 mag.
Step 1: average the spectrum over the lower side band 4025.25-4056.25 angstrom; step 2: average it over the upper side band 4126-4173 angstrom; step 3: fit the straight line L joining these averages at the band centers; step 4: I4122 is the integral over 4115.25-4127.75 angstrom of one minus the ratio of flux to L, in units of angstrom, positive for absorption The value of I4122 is 0.20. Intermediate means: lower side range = 29.6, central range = 28.7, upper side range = 29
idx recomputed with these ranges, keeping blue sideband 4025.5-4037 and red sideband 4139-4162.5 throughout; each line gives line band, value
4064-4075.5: 0.067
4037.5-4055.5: -0.024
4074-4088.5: 0.010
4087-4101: 0.033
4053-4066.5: -0.009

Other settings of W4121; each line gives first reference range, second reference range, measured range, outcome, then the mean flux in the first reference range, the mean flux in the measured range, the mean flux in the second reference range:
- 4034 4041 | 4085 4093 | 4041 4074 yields 0.05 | 29.7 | 28.9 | 30.9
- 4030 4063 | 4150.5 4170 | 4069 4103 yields 0.07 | 29.5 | 28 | 30.8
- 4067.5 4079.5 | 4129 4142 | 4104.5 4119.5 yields 0.00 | 27.3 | 27.5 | 27.7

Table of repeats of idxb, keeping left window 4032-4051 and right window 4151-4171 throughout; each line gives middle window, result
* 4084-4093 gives -0.035 mag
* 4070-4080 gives 0.099 mag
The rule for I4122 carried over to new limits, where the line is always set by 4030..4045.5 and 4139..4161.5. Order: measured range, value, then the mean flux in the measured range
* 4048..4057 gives -0.3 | 30.3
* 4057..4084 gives 1.1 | 28.1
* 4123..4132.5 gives 0.6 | 27.4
